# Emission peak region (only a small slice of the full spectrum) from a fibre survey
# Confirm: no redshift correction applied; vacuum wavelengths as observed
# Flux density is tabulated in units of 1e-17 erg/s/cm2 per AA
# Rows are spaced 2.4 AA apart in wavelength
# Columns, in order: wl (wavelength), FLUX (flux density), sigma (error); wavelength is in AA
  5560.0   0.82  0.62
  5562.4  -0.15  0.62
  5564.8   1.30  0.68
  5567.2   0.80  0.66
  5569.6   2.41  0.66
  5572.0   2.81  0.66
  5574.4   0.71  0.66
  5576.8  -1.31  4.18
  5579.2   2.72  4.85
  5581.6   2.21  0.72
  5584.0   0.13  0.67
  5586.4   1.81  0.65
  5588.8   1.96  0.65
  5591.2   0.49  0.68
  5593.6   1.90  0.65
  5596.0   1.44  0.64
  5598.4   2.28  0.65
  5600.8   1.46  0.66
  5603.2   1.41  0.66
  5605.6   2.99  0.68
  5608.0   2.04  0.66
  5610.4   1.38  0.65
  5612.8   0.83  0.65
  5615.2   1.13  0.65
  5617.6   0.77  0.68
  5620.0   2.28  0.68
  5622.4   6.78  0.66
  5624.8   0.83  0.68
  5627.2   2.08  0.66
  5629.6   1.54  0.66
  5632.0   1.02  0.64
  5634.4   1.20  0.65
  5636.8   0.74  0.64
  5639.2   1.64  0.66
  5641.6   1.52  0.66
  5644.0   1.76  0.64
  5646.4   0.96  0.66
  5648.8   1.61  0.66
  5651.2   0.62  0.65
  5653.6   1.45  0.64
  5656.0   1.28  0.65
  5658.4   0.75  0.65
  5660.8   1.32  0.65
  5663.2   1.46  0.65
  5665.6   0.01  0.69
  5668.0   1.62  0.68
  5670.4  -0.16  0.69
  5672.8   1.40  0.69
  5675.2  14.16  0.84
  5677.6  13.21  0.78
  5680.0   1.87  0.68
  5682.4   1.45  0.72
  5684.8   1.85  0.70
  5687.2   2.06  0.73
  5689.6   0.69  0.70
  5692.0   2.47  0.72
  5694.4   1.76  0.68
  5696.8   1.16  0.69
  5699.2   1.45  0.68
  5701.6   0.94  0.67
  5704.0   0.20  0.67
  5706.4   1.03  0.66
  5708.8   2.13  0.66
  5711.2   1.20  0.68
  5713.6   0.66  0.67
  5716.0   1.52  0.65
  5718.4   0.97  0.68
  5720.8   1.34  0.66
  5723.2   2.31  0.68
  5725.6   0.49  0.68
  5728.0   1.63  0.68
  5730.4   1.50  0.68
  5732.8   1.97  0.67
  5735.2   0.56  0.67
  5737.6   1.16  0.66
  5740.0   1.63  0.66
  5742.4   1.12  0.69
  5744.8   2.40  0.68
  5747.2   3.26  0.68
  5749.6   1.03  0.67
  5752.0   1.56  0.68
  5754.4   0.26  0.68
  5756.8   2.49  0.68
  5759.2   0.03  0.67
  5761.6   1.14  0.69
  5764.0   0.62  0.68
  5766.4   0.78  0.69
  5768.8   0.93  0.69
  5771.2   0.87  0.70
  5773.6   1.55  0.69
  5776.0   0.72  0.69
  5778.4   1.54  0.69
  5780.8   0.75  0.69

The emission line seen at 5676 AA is [O III] 5007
